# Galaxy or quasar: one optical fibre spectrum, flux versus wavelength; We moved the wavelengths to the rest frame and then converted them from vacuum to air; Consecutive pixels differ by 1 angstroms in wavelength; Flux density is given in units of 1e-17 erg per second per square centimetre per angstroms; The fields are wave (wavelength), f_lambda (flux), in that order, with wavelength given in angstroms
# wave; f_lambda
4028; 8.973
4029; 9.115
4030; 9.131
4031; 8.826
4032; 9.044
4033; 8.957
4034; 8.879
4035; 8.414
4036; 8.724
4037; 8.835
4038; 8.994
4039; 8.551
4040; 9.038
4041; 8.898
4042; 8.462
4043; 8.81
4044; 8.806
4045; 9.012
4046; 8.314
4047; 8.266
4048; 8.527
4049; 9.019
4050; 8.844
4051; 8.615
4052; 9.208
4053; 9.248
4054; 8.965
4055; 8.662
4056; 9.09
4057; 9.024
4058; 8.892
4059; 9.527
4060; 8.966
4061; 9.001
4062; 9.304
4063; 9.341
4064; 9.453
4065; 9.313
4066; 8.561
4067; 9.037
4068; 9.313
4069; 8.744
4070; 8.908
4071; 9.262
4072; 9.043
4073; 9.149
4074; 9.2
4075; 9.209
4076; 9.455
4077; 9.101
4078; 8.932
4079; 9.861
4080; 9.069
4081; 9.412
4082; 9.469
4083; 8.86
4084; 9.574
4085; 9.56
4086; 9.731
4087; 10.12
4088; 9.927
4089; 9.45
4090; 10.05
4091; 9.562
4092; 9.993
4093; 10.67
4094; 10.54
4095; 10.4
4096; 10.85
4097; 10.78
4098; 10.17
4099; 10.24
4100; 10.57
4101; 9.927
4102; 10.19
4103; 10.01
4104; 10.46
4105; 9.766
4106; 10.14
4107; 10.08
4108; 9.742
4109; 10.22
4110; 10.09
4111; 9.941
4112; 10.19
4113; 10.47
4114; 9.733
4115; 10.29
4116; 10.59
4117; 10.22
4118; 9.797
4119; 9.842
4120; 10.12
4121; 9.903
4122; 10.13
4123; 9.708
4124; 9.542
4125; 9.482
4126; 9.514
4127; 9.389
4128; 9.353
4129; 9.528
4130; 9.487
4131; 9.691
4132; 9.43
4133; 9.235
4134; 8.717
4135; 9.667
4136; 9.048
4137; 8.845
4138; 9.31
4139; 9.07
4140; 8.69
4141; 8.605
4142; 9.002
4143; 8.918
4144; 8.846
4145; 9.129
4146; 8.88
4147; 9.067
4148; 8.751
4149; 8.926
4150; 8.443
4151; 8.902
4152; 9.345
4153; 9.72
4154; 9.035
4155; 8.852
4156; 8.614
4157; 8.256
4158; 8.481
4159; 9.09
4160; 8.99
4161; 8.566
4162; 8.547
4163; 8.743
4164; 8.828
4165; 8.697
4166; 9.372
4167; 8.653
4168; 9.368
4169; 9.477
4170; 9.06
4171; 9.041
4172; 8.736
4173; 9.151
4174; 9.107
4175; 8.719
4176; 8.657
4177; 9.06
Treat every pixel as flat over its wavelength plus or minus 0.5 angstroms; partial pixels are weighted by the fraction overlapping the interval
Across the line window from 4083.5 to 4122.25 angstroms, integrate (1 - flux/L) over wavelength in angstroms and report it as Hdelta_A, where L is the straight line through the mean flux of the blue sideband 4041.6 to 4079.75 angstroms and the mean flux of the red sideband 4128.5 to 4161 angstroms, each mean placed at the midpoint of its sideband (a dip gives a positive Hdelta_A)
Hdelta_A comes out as -4.7 angstroms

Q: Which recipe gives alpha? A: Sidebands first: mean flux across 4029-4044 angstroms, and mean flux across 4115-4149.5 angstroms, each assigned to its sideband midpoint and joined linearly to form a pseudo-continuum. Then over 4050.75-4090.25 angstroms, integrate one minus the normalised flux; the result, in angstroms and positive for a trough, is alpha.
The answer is -0.9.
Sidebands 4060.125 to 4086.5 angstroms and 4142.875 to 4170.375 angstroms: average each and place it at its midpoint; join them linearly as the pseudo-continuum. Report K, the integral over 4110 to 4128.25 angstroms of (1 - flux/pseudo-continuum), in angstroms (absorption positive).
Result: -1.74 angstroms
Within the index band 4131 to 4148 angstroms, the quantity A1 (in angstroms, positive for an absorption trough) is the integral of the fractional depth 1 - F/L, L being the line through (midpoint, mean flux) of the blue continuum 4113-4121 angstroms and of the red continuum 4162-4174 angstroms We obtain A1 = 1.0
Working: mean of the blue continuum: 10.1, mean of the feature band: 9.04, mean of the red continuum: 9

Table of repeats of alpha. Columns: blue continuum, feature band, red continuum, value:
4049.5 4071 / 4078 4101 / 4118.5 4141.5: -1.8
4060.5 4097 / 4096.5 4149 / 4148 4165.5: -3.1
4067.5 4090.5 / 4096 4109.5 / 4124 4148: -1.3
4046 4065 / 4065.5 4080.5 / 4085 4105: 0.6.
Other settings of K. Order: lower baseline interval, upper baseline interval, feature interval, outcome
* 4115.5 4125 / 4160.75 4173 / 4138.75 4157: 0.9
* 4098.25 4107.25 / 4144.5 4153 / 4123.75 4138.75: 0.1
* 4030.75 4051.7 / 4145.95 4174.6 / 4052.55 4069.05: -0.6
